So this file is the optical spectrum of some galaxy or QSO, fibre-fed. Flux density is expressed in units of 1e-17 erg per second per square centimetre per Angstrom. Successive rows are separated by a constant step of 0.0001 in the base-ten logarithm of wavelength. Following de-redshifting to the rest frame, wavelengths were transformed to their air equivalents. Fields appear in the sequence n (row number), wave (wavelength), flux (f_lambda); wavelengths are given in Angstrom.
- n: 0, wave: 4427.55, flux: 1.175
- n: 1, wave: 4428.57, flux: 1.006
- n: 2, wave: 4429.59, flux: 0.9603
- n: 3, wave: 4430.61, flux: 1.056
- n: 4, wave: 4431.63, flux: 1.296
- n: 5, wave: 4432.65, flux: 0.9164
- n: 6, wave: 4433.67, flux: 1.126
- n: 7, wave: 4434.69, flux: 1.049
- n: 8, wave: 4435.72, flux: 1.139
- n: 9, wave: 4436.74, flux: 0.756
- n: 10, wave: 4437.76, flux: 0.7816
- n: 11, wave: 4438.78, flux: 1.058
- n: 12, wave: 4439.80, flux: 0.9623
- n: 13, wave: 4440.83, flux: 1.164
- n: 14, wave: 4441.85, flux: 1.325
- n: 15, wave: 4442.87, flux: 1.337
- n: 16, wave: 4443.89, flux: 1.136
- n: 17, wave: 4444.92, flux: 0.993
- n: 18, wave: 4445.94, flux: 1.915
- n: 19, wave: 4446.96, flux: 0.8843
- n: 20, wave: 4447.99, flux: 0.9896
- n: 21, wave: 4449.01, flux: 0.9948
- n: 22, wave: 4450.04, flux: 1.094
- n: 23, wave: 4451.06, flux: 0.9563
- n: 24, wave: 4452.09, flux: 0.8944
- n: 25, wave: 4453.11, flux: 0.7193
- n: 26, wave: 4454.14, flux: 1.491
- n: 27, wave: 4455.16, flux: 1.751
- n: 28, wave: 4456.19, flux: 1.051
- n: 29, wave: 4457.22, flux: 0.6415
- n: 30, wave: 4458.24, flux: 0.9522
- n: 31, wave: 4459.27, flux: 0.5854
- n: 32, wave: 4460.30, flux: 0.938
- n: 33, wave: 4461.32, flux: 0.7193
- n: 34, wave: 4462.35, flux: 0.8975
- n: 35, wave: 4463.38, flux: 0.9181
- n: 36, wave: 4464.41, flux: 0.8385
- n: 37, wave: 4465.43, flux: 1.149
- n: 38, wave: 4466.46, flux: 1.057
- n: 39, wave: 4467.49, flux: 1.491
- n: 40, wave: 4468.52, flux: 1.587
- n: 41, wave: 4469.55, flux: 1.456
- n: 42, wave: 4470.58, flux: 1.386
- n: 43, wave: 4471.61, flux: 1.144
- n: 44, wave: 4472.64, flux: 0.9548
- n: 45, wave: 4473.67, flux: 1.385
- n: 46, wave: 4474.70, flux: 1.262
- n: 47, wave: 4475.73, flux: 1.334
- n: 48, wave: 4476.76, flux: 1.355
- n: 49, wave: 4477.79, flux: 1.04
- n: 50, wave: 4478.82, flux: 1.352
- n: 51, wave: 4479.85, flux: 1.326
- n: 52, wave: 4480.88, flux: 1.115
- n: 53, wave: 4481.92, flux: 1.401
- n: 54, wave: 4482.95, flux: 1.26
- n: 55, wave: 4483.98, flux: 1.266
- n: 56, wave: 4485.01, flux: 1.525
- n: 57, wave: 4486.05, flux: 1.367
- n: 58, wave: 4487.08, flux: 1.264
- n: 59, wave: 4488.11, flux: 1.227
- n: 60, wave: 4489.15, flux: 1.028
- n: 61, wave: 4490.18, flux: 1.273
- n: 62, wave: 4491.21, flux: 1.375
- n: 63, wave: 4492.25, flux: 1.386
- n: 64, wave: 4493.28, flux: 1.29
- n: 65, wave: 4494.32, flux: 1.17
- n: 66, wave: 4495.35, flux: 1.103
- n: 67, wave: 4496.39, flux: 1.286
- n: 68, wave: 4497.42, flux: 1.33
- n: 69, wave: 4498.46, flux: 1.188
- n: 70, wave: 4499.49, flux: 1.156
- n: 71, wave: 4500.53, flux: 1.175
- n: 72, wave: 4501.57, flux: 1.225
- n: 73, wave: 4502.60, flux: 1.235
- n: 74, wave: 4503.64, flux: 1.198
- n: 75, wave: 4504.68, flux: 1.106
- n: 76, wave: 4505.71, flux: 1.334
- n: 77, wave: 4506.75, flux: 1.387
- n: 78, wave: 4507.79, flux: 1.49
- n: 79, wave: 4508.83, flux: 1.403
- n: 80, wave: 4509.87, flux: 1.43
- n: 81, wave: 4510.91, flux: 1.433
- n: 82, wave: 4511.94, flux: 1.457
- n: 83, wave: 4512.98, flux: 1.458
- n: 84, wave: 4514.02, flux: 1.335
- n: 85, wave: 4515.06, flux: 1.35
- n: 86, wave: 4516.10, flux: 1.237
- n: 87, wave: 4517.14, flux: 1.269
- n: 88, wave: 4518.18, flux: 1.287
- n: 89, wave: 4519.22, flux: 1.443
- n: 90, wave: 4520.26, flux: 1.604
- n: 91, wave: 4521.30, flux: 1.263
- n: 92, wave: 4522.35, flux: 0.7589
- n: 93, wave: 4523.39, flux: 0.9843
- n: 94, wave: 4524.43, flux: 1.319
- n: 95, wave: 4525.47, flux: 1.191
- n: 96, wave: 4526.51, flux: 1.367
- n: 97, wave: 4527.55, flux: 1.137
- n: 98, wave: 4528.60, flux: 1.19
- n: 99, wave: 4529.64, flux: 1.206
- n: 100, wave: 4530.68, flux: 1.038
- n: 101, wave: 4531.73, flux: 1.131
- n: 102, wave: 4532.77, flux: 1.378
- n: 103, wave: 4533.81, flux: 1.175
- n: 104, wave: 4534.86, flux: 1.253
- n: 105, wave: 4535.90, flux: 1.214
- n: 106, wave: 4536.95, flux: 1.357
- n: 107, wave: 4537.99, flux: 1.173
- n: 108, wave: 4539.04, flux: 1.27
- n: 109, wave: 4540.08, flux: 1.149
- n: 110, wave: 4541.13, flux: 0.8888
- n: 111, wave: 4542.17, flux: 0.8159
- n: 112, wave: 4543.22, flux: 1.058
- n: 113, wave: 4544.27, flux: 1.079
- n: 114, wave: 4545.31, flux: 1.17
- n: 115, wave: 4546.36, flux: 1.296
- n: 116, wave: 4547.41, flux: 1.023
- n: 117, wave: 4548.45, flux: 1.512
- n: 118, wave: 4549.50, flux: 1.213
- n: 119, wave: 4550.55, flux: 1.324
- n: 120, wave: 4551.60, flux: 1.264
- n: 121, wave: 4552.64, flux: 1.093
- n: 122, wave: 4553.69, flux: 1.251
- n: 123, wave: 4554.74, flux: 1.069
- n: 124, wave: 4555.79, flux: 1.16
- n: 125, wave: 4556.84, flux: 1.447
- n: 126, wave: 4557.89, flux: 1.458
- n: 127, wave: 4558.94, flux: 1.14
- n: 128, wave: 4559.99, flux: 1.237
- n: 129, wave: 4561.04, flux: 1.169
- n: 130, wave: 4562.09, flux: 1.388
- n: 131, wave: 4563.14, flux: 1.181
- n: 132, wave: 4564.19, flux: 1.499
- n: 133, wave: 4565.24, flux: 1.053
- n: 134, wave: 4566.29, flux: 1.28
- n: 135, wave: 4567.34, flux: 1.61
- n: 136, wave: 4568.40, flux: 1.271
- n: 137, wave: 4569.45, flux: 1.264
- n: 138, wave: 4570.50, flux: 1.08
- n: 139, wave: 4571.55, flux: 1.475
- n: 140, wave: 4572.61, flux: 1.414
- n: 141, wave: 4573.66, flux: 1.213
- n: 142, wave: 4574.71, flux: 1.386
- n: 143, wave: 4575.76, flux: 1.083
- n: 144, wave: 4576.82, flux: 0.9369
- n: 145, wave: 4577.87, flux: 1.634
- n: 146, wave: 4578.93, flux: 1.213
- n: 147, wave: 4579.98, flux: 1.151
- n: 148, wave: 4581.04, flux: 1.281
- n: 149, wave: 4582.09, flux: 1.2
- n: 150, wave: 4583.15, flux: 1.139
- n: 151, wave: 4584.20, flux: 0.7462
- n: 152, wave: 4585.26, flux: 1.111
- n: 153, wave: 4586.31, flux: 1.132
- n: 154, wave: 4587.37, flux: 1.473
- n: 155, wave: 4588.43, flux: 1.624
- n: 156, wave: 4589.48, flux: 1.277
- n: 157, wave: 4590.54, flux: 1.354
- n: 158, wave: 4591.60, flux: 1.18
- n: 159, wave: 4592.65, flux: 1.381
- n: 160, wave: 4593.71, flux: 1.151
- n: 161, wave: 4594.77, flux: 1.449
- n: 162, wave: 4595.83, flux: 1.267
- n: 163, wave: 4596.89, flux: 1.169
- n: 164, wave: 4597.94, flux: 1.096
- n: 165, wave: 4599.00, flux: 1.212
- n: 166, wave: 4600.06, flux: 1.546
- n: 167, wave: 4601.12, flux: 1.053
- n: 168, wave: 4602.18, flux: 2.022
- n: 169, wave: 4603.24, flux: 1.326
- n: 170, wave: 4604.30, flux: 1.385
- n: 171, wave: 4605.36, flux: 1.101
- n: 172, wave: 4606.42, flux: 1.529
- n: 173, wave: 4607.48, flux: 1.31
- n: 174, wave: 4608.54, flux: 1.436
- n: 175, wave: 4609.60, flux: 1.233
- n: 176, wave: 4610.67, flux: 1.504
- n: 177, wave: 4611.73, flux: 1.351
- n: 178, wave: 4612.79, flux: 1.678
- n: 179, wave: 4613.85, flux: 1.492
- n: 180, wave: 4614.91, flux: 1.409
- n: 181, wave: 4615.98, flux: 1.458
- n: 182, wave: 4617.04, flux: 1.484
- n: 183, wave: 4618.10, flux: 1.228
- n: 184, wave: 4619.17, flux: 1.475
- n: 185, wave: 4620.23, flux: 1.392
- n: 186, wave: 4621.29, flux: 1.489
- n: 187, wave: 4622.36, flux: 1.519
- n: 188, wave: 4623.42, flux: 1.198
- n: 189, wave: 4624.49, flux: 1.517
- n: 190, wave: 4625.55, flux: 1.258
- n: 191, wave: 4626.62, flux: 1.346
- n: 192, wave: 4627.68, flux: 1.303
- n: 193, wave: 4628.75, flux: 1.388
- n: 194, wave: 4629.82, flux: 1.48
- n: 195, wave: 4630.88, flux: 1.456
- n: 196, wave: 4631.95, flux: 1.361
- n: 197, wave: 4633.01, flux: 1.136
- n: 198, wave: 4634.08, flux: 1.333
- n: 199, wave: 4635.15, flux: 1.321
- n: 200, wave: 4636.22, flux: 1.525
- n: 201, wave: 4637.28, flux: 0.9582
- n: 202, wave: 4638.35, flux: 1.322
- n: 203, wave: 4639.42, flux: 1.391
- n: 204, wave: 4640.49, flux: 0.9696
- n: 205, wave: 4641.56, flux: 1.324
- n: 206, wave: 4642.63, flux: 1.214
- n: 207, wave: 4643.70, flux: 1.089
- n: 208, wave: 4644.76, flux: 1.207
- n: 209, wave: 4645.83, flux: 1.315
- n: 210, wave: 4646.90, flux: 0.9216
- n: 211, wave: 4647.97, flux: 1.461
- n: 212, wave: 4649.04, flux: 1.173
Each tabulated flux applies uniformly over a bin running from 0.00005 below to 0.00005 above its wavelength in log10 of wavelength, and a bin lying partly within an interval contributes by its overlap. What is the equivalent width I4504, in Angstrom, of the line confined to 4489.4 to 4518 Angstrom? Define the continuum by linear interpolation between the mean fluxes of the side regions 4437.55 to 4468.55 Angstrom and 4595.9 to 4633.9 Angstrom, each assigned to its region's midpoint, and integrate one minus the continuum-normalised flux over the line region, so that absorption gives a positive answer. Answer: -3.21 Angstrom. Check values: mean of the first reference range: 1.07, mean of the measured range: 1.3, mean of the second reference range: 1.38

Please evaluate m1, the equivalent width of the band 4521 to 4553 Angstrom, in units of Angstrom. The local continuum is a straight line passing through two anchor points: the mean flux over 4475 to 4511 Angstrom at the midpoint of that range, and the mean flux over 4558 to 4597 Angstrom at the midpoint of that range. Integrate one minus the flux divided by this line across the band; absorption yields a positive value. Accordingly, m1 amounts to 2.52 Angstrom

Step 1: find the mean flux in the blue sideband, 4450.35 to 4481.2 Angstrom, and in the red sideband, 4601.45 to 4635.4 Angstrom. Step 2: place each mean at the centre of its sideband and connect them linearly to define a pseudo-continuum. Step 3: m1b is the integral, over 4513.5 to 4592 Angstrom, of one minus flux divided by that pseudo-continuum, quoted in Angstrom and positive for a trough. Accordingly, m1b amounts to 3.06 Angstrom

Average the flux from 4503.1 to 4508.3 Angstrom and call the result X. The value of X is 1.3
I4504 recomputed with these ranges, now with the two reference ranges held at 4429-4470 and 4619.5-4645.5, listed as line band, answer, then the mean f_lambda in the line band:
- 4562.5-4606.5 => -1.1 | 1.28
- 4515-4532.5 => -0.7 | 1.22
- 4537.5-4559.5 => 0.4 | 1.18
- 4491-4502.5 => -1.0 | 1.24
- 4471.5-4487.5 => -2.3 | 1.28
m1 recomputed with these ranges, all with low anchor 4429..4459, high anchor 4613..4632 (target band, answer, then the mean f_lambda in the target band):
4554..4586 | 1.67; 1.24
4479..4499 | -1.94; 1.27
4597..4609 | 0.13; 1.36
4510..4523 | -1.21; 1.32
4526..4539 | 0.23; 1.22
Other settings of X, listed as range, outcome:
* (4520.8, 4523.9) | 0.998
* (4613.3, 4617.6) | 1.46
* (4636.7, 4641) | 1.17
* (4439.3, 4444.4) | 1.19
